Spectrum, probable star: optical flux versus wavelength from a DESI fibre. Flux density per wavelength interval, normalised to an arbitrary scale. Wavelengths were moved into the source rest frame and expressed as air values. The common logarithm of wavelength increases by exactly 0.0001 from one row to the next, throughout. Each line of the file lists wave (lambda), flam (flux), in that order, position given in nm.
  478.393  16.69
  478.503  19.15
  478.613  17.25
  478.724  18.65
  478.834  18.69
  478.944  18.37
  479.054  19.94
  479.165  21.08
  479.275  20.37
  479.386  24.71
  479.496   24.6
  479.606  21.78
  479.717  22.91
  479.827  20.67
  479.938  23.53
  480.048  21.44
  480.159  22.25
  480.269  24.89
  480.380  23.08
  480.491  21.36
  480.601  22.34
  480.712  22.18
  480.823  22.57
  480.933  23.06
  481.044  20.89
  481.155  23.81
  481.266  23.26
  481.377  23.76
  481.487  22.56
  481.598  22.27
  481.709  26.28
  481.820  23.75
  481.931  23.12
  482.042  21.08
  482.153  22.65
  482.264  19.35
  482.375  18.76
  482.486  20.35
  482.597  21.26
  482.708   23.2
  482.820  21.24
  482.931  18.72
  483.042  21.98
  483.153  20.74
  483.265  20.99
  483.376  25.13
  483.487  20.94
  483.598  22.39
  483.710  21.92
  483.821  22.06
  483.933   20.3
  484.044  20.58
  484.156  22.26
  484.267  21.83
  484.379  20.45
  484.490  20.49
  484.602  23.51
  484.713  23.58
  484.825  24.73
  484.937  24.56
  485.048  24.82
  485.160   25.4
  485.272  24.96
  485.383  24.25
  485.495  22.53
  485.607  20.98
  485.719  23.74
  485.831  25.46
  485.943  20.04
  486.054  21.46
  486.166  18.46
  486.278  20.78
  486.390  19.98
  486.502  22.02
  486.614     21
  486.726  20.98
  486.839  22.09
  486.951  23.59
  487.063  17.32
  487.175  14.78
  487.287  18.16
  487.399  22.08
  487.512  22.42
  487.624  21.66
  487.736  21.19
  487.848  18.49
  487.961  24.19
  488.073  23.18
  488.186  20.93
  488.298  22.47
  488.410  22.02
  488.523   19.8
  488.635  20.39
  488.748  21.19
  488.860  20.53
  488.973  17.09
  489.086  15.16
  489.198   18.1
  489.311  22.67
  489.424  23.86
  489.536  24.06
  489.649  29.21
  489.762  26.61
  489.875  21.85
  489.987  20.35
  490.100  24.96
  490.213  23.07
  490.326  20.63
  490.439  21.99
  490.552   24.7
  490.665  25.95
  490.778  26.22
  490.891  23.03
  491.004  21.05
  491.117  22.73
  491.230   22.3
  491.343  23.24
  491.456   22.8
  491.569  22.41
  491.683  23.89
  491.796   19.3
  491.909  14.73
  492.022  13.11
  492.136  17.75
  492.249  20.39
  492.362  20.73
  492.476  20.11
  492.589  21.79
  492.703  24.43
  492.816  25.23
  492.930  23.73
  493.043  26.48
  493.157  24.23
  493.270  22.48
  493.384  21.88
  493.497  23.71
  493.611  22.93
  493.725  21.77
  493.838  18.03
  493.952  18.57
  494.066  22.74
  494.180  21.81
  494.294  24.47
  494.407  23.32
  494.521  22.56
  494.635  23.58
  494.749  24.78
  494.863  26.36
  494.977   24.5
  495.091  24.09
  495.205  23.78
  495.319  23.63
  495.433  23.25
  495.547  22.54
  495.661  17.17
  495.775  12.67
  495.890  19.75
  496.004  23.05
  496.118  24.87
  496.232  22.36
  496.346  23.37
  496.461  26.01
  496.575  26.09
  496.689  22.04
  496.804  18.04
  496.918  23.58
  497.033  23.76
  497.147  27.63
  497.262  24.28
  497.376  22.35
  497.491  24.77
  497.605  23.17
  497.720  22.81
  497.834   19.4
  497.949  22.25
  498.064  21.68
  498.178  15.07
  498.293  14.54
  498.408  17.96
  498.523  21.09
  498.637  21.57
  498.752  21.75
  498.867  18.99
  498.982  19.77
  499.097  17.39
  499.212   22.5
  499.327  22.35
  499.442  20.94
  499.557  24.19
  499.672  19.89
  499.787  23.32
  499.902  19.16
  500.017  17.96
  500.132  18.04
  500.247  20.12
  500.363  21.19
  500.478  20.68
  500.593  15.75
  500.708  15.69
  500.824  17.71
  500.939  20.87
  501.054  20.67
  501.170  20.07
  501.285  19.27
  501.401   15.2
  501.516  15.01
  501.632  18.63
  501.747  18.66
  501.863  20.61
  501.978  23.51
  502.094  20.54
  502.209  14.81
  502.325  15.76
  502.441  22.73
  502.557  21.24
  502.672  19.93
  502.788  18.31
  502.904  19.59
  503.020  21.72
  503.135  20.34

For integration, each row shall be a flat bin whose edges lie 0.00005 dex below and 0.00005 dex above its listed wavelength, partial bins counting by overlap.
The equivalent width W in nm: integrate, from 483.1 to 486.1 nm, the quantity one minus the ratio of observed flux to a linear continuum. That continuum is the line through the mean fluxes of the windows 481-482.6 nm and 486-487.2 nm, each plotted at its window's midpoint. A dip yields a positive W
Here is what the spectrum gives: -0.21 nm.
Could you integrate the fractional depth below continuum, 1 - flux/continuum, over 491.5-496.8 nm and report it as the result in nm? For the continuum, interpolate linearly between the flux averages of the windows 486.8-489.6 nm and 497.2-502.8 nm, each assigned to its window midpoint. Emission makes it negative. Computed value -0.46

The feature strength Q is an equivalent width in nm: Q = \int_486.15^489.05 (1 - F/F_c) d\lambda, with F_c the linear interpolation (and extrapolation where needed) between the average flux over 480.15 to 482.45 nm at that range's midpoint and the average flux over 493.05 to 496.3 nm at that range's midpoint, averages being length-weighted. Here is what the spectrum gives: 0.24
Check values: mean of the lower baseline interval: 22.5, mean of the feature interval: 20.6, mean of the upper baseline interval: 22.4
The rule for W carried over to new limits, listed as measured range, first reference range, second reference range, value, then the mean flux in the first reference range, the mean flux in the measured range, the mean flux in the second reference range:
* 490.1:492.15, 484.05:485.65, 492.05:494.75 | 0.06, 23.1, 21.8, 22.2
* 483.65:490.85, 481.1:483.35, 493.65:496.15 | 0.02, 22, 22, 22.1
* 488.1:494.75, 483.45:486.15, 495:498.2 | 0.13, 22.6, 22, 22.4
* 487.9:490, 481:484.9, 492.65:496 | 0.05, 22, 21.8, 22.6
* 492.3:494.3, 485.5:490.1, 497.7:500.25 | -0.17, 21.3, 22.4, 20.1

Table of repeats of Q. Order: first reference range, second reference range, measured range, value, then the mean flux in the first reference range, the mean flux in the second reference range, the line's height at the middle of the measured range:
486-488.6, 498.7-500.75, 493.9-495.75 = -0.22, 20.8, 20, 20.3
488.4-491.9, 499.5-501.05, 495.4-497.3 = -0.16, 22.2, 19.6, 20.6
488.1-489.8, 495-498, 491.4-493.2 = 0.06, 21.6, 22.6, 22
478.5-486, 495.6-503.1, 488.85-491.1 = -0.13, 22.1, 20.4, 21.3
